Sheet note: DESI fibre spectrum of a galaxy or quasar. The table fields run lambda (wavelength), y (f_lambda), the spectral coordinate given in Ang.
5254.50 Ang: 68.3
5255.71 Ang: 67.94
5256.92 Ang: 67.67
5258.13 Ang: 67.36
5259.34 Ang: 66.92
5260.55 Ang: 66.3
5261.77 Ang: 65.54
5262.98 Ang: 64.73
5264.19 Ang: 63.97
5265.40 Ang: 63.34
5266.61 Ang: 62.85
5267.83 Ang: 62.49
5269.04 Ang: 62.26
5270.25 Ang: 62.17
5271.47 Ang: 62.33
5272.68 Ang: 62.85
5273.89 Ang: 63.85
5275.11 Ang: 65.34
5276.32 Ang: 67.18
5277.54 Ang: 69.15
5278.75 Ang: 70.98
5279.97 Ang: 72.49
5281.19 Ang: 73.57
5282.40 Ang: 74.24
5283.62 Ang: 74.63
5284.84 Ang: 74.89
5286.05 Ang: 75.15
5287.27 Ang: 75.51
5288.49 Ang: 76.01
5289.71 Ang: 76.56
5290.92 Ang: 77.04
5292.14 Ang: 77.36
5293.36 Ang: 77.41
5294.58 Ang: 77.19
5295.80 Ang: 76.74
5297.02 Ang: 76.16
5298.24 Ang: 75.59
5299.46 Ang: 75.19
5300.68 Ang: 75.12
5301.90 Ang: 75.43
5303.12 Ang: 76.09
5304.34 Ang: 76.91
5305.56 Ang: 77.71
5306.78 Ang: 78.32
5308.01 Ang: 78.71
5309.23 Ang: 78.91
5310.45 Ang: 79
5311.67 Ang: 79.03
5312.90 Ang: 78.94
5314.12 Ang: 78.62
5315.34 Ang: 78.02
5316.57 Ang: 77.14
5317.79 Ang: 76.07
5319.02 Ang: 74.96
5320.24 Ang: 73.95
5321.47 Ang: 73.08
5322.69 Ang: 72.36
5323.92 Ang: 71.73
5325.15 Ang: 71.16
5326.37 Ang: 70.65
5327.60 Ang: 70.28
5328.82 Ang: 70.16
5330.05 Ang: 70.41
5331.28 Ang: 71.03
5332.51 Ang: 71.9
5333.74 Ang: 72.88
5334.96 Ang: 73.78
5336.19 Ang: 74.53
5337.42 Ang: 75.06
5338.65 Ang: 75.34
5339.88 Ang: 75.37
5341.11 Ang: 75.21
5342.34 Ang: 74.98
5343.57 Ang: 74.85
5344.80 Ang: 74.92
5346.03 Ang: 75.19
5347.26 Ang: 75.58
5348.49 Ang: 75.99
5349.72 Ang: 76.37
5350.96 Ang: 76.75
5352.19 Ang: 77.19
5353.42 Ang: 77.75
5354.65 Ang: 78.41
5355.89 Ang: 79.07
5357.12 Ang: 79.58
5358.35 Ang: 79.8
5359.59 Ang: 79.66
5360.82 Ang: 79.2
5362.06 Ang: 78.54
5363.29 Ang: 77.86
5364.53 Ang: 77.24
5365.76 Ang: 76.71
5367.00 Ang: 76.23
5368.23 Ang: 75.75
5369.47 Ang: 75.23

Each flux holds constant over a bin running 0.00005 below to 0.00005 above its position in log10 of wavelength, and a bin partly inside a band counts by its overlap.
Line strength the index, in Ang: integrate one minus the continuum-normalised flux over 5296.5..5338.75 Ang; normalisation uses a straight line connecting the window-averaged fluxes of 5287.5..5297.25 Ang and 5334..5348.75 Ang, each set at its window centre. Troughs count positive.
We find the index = 0.5 Ang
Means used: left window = 76.8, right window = 75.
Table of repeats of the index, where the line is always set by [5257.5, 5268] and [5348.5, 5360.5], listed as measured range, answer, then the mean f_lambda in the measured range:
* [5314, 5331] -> 0.06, 73.3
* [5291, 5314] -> -2.14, 77.2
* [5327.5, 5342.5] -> 0.44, 73.2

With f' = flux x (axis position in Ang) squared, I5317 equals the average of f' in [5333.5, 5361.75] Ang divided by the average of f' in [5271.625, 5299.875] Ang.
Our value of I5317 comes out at 1.07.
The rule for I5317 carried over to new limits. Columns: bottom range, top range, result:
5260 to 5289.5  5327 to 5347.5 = 1.11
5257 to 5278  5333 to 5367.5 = 1.22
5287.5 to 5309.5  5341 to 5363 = 1.03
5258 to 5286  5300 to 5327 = 1.15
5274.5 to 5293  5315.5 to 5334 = 1.00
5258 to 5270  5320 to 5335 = 1.14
